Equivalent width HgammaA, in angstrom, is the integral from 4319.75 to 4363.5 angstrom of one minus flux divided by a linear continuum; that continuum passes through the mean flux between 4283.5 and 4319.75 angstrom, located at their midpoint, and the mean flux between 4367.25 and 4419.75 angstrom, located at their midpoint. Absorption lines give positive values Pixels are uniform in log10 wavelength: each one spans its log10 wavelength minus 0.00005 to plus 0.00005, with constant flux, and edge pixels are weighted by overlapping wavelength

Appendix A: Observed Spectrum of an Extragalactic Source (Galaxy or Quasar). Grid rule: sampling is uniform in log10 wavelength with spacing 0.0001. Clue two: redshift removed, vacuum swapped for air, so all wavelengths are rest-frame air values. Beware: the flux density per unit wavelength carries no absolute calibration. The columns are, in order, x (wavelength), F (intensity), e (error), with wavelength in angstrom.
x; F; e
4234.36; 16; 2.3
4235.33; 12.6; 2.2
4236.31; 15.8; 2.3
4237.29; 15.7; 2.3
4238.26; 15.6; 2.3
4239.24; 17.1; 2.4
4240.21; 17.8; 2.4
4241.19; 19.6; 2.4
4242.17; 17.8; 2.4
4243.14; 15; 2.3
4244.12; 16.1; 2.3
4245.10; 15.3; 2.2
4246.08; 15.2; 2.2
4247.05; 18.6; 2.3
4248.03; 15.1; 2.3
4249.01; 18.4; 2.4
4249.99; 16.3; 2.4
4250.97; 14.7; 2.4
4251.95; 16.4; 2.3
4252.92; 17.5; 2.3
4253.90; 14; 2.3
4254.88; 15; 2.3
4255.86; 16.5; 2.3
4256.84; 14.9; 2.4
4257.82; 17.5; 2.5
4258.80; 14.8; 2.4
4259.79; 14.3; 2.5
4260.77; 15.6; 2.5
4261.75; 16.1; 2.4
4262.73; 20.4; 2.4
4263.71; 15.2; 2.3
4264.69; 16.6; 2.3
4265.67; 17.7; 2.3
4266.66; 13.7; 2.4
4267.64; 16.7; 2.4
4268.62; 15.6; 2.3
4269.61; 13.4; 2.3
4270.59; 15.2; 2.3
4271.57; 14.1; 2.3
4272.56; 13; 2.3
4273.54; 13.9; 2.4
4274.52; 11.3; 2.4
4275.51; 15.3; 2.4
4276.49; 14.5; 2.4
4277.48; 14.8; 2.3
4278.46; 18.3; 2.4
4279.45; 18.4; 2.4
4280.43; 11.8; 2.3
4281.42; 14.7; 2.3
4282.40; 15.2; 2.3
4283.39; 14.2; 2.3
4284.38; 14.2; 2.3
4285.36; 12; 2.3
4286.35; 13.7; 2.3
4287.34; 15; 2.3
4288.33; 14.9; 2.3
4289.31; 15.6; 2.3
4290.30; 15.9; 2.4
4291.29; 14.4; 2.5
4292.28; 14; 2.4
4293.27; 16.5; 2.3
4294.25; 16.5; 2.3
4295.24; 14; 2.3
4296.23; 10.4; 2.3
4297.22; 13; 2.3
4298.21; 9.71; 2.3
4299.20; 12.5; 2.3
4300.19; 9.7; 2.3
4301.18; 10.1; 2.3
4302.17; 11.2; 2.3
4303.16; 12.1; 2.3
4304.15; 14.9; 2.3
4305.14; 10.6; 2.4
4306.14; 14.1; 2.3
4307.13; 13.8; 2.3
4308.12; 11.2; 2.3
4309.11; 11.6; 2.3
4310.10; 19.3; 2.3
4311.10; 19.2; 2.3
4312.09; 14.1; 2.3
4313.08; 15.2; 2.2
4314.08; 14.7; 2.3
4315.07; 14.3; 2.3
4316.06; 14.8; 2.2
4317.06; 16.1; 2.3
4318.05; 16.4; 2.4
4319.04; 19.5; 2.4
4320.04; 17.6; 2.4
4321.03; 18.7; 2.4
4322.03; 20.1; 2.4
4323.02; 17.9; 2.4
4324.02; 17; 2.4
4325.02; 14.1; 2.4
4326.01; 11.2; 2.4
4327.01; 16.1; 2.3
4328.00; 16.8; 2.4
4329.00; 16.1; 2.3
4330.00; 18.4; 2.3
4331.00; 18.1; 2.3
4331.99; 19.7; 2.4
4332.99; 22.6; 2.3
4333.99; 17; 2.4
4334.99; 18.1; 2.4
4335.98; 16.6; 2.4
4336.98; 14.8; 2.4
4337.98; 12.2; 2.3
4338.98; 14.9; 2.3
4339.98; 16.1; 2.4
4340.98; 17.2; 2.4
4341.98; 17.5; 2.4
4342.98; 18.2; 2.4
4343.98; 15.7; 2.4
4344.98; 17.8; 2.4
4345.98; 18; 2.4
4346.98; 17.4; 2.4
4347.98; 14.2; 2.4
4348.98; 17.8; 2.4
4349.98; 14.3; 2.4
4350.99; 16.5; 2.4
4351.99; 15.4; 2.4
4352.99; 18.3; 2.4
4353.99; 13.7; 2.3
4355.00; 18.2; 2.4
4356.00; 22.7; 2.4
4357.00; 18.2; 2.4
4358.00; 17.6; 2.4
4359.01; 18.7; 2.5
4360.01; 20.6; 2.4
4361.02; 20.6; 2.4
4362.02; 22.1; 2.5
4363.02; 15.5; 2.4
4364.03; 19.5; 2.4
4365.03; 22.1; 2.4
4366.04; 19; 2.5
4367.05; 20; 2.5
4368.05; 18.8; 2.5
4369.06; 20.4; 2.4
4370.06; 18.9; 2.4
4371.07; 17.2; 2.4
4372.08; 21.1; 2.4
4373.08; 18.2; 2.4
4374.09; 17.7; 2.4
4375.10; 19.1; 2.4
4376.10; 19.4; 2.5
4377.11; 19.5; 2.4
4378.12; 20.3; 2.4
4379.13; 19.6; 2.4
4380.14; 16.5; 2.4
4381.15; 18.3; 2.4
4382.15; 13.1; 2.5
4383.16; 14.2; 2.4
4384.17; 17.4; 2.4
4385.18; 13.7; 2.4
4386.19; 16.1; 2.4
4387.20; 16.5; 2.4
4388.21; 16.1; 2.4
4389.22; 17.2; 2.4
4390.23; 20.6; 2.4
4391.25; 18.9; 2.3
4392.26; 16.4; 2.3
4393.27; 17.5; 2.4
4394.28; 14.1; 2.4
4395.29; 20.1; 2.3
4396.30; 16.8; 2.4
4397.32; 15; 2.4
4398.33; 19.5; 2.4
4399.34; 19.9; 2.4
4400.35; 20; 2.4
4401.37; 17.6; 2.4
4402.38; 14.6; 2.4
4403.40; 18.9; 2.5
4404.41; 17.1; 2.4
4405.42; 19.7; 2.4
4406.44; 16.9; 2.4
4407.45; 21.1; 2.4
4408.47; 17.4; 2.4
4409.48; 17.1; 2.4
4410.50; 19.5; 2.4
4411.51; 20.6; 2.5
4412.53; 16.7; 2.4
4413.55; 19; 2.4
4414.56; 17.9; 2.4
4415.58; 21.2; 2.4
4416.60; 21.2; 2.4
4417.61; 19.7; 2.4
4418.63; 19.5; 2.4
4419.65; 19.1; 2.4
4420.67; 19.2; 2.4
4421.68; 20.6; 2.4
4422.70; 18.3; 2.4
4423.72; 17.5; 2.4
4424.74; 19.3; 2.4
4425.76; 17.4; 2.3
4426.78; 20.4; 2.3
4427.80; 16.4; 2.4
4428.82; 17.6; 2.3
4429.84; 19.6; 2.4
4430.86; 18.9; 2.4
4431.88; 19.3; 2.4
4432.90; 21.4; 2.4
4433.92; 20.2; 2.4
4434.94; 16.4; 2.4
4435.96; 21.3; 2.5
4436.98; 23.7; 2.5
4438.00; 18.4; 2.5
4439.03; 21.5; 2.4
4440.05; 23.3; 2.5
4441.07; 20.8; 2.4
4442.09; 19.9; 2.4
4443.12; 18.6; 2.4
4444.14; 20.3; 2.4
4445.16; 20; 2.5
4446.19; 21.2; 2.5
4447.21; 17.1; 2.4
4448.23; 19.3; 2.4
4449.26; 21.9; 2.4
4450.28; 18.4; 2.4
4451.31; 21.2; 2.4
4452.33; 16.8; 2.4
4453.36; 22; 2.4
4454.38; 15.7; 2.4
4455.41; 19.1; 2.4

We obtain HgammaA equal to -4.0 angstrom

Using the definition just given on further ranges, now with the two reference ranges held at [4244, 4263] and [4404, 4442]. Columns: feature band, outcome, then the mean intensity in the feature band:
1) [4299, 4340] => 4.5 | 15.5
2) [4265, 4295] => 3.2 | 14.8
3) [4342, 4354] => 0.9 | 16.6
